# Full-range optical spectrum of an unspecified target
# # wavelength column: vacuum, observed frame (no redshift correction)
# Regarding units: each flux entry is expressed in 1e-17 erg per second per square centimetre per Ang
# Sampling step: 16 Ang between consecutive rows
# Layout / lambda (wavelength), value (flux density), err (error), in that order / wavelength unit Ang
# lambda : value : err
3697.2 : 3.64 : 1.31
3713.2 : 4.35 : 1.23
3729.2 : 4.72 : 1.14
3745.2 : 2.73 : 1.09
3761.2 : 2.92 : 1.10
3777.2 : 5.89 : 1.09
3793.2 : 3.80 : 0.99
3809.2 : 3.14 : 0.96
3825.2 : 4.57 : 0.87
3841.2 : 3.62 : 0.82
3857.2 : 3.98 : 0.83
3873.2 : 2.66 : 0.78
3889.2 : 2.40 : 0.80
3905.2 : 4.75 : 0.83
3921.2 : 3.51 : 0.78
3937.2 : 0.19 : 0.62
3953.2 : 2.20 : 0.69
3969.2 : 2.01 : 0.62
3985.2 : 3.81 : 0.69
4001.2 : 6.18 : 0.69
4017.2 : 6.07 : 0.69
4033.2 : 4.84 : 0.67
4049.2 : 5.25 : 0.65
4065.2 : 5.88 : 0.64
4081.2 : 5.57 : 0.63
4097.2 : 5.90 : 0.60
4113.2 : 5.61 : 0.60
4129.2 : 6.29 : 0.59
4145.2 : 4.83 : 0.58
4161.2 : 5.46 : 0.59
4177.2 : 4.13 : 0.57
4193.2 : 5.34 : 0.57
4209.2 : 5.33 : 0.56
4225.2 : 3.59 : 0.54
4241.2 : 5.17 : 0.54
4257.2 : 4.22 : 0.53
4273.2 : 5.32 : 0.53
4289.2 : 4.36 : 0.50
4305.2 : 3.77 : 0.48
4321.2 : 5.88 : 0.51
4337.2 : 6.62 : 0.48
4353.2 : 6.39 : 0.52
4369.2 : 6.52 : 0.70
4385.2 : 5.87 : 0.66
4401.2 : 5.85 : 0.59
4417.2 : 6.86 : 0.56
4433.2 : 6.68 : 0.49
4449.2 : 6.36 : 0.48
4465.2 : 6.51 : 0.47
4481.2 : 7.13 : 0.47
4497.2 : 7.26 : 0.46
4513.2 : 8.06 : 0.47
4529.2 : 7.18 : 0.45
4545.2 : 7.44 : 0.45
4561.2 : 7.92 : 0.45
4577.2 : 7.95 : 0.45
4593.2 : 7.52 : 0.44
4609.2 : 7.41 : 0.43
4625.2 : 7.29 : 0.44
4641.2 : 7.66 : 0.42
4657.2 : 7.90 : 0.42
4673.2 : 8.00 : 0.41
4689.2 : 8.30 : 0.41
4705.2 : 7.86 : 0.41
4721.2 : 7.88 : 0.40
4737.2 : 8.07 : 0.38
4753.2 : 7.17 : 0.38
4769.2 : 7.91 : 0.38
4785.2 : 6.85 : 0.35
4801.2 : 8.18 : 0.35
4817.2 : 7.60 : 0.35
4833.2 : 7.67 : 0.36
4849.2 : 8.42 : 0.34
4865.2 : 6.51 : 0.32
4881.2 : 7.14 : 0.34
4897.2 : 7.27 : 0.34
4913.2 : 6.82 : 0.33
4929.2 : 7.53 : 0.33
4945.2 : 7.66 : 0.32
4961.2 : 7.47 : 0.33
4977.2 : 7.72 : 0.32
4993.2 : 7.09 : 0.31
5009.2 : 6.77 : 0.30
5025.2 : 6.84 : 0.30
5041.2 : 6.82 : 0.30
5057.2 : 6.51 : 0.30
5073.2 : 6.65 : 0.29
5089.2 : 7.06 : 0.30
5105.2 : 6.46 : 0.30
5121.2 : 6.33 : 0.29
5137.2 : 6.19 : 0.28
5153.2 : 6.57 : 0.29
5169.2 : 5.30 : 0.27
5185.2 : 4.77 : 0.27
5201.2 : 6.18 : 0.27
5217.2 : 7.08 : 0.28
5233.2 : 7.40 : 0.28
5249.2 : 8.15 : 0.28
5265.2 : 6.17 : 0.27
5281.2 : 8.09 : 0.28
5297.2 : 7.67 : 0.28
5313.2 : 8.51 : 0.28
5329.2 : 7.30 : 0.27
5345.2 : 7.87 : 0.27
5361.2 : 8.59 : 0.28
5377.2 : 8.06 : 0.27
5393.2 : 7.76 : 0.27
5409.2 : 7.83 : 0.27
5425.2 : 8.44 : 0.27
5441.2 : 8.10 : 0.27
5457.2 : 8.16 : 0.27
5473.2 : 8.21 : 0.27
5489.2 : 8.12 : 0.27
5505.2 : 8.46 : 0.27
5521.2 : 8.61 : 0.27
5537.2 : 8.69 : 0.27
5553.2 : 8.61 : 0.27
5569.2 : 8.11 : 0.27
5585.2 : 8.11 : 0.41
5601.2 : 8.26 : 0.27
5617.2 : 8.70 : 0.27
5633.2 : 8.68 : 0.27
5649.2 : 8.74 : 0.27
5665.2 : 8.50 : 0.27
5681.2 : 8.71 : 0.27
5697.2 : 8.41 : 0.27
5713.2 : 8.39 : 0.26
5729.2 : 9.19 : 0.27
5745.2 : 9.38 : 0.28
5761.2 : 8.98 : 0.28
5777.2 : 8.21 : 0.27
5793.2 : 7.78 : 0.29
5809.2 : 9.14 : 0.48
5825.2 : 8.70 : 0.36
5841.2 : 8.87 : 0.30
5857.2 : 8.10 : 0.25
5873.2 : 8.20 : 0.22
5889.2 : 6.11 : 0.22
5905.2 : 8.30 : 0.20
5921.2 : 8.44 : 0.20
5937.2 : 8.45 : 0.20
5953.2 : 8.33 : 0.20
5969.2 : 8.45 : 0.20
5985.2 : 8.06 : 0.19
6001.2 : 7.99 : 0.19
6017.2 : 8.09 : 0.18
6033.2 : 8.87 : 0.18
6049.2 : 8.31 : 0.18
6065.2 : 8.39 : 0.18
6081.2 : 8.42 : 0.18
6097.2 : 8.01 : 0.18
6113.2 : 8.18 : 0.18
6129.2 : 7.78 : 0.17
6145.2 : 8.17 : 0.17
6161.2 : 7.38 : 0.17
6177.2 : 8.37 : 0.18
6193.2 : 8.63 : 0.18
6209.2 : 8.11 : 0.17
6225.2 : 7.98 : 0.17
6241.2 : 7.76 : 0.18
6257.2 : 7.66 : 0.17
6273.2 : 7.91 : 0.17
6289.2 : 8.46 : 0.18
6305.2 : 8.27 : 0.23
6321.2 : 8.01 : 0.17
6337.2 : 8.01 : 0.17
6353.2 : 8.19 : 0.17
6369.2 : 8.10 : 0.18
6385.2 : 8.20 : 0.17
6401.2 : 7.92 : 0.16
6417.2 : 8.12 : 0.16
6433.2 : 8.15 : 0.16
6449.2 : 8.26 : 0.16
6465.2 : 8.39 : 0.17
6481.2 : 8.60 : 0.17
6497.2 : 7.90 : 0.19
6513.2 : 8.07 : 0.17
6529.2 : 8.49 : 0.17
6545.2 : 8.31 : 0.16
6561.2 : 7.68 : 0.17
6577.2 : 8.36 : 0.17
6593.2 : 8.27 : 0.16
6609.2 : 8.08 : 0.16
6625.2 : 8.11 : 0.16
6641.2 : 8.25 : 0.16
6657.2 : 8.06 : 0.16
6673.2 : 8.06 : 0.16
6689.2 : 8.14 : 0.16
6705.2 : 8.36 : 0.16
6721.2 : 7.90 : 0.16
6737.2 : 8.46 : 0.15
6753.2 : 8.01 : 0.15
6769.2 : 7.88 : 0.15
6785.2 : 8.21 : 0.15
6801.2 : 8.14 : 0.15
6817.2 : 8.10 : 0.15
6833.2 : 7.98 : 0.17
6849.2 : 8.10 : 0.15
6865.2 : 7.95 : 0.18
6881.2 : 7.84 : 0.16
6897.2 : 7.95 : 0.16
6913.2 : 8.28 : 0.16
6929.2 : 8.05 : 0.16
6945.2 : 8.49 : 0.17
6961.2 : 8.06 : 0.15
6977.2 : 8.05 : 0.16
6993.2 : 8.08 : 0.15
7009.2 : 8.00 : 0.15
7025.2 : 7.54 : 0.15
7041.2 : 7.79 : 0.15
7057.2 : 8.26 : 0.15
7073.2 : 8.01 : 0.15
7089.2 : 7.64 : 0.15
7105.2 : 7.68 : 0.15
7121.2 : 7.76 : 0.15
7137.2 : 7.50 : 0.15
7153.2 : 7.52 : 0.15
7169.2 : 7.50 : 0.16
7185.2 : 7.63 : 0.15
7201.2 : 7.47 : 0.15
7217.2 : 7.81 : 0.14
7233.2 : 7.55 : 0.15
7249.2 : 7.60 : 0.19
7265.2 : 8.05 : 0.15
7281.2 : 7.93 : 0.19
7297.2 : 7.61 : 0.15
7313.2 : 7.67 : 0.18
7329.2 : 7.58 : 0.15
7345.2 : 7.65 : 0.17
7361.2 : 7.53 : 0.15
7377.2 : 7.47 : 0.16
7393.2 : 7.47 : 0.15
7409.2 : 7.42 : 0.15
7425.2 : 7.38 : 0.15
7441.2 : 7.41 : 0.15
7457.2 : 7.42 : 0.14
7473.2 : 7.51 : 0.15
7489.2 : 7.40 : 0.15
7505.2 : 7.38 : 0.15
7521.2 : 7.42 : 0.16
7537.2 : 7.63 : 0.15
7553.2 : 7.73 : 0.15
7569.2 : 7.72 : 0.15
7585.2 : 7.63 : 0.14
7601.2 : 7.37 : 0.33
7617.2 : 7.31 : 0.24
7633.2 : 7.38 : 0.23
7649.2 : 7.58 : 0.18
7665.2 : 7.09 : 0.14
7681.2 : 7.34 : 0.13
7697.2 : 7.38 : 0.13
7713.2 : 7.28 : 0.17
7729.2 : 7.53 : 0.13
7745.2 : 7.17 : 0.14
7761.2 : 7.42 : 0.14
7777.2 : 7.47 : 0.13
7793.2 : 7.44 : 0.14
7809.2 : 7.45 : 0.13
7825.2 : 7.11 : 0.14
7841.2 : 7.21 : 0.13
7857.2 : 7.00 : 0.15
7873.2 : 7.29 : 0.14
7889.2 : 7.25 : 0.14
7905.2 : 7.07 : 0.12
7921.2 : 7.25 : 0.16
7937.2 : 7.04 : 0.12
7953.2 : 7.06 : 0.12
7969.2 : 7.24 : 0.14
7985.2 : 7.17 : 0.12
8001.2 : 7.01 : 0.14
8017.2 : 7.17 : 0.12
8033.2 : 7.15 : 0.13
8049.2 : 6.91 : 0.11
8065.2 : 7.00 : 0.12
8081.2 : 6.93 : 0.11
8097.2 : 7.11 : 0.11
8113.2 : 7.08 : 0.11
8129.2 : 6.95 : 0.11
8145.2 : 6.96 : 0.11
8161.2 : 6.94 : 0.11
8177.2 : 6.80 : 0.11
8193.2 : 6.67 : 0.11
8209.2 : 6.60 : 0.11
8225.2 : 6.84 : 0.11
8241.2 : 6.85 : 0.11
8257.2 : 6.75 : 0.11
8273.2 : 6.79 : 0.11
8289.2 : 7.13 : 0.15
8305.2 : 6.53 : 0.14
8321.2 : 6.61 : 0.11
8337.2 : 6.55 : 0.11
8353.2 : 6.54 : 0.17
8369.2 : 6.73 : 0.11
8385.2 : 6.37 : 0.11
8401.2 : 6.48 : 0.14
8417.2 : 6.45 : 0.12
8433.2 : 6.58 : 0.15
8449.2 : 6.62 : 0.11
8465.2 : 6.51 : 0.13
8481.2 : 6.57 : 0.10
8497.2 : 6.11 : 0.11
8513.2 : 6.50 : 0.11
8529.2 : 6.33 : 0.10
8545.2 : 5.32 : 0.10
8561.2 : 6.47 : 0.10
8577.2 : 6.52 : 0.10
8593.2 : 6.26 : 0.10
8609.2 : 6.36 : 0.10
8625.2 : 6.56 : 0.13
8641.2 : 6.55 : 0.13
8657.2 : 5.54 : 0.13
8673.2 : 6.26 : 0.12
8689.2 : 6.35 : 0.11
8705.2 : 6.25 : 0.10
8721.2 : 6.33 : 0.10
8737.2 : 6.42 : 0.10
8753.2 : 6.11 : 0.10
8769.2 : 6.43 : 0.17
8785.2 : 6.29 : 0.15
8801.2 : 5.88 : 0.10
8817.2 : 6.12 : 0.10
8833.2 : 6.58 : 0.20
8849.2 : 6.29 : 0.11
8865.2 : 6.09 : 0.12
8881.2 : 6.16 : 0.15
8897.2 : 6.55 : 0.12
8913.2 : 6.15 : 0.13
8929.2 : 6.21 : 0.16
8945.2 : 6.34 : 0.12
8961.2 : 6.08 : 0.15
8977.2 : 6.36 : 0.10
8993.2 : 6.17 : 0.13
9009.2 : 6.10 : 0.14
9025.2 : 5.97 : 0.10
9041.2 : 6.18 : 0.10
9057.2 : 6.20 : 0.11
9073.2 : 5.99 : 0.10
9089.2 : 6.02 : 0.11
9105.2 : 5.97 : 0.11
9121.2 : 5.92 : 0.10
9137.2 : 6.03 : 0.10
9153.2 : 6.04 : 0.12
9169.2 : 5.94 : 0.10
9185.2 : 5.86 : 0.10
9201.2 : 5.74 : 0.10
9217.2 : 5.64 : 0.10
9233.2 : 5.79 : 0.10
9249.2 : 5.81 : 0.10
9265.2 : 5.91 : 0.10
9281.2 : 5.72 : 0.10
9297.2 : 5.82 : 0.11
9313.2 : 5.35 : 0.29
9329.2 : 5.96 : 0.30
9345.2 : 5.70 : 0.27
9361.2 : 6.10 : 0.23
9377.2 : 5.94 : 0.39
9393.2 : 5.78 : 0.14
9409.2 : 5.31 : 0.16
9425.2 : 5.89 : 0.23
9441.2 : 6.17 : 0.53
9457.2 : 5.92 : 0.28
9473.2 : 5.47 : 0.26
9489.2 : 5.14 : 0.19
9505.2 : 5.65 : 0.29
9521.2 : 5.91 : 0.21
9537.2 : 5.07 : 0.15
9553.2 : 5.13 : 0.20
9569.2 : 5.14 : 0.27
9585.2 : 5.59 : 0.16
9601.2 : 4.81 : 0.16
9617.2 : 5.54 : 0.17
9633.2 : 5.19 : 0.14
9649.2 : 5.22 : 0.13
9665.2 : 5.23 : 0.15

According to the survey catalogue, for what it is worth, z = 0.000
